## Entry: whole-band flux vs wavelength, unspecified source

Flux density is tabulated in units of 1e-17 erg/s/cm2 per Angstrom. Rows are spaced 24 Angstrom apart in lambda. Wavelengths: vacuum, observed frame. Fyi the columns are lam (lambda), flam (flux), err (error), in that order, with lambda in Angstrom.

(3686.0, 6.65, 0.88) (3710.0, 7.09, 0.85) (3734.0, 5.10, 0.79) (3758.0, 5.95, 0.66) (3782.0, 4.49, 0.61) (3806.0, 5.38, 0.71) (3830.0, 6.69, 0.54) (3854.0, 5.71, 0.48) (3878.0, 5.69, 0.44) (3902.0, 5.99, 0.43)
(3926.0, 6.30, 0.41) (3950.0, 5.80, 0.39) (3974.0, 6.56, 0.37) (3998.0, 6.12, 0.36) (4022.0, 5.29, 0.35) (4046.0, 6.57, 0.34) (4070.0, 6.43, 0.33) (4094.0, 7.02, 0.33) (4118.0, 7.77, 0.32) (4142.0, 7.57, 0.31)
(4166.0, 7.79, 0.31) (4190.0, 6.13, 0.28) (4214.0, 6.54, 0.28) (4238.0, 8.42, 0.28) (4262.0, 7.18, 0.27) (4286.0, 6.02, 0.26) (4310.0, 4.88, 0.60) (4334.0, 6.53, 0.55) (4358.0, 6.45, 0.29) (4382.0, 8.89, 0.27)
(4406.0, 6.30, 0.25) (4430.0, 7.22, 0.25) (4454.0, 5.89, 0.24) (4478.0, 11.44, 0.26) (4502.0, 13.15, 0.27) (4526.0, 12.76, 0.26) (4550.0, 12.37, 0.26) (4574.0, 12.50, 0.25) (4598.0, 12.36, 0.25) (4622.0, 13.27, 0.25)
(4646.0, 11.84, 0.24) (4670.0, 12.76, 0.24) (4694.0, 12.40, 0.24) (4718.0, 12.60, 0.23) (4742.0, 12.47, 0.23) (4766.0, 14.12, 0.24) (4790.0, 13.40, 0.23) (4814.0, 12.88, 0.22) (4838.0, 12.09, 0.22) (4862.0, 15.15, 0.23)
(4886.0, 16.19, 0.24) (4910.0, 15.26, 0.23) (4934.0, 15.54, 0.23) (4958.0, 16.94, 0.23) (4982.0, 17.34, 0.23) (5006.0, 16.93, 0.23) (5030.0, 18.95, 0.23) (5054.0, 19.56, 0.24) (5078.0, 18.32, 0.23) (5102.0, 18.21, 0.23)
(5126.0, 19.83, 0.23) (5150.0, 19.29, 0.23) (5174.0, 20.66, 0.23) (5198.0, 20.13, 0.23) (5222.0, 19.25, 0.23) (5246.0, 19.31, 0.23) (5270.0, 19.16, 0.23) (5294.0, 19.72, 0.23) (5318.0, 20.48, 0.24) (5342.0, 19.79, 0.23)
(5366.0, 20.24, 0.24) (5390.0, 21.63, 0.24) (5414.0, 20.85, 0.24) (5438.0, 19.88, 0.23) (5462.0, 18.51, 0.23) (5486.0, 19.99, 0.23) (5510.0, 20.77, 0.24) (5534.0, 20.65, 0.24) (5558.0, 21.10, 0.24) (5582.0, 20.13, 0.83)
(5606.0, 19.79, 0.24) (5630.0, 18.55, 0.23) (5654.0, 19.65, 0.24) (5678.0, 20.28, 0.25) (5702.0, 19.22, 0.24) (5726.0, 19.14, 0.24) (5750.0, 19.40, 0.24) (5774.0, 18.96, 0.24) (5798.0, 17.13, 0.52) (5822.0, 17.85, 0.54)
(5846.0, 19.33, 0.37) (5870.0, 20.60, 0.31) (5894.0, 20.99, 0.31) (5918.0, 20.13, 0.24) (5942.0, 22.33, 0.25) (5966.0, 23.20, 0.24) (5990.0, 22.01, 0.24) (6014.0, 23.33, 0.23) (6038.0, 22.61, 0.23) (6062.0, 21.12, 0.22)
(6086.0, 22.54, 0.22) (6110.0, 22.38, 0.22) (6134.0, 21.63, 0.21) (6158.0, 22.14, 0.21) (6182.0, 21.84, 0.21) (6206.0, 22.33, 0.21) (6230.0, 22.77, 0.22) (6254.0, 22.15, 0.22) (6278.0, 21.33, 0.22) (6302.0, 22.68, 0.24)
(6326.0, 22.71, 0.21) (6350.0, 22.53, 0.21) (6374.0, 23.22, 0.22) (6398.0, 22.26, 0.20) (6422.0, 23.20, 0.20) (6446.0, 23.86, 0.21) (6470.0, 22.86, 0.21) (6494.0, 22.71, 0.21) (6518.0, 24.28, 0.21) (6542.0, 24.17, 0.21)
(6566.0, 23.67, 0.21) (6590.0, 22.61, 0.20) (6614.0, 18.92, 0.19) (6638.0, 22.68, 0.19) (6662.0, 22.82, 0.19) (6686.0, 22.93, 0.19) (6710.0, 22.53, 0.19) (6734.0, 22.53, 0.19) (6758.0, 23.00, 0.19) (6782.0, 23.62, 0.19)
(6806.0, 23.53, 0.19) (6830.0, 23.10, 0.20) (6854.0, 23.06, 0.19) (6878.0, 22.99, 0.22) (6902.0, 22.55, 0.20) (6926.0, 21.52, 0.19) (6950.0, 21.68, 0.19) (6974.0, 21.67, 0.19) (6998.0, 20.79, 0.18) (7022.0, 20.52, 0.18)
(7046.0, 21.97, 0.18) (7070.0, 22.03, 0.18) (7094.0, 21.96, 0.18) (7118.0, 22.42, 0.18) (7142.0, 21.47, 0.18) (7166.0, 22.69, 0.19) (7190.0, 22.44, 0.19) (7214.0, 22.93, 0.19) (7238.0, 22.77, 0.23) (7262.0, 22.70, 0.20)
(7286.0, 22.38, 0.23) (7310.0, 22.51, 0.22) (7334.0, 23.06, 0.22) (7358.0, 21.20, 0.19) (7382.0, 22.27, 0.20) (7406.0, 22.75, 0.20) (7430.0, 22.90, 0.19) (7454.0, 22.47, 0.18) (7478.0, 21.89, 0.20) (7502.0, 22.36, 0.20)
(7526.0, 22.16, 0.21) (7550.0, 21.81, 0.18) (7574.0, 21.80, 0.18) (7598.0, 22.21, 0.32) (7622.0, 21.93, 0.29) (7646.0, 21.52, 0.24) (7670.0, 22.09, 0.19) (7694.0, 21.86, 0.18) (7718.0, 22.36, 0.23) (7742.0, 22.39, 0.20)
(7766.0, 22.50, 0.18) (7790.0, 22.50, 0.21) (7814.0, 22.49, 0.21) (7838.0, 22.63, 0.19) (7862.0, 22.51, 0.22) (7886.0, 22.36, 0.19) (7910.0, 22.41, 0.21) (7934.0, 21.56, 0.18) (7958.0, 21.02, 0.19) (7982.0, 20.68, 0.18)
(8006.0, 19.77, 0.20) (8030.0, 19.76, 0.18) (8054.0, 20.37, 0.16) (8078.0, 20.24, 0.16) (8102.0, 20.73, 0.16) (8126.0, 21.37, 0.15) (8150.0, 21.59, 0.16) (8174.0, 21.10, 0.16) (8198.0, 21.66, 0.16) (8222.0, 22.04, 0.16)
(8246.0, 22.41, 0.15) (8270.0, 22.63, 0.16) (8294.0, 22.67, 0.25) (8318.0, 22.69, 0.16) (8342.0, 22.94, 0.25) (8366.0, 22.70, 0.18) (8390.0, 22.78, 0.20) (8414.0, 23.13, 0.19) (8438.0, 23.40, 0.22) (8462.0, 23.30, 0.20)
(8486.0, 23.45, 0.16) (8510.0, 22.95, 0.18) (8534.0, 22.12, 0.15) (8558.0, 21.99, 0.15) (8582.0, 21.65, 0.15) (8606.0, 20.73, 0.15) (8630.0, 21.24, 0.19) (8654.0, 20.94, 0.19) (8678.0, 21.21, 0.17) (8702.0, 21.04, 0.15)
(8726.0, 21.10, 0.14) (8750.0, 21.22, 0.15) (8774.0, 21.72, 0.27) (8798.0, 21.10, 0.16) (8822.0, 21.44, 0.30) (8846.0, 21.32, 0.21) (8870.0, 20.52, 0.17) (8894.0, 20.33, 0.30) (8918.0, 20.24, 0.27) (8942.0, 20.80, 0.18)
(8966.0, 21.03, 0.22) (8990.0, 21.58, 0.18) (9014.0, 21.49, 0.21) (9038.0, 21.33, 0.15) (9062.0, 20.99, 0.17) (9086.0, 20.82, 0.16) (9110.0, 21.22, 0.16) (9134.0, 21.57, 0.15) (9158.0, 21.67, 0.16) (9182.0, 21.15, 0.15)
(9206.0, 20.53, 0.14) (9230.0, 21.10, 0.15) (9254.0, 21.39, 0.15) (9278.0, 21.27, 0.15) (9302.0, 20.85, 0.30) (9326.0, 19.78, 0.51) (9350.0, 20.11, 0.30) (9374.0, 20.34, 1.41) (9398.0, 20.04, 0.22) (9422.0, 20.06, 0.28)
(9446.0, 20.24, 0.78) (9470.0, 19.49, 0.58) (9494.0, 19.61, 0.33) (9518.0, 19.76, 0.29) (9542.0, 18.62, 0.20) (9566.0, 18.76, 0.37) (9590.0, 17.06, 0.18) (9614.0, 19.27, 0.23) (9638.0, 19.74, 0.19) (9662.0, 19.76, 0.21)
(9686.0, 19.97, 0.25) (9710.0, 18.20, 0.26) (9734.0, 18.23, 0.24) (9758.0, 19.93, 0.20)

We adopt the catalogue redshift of 0.122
